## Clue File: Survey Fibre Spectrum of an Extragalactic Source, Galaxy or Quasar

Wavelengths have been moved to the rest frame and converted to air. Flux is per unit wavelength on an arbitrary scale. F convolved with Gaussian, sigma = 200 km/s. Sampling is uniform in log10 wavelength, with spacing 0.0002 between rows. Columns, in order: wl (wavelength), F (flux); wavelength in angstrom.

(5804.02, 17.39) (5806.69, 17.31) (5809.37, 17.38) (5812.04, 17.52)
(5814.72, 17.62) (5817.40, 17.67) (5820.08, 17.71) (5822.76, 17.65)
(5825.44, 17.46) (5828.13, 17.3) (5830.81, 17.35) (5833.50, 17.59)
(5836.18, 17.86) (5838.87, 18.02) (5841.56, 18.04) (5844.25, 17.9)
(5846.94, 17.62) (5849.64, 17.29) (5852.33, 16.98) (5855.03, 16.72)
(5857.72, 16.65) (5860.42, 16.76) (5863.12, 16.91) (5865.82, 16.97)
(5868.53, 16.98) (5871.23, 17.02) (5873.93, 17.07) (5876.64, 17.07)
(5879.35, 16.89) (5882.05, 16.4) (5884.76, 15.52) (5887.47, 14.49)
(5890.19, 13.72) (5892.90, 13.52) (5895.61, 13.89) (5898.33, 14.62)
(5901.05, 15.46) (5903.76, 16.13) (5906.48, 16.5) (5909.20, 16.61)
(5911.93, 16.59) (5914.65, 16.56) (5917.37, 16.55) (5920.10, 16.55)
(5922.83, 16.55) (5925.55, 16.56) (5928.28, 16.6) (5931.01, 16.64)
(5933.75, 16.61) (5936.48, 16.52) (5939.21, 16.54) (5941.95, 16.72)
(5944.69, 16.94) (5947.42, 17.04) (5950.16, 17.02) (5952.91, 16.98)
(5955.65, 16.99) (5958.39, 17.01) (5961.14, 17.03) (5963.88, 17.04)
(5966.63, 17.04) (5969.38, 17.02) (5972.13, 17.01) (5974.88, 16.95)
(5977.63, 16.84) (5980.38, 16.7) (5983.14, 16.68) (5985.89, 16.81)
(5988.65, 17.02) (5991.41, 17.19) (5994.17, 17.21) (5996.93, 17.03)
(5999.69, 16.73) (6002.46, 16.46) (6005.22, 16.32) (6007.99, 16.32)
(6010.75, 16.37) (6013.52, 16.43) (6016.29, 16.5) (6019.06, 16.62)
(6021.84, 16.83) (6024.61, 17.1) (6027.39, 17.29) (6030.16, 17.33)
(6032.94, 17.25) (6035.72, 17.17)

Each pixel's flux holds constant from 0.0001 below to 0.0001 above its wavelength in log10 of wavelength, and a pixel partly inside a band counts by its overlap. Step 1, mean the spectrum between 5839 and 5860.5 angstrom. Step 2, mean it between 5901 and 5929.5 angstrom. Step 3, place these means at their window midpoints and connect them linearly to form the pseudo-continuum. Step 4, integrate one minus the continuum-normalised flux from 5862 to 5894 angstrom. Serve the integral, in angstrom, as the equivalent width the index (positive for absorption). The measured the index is 1.7 angstrom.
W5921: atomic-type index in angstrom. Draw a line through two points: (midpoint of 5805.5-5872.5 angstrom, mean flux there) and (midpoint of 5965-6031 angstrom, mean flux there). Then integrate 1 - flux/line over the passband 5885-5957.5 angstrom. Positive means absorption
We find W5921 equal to 4.1 angstrom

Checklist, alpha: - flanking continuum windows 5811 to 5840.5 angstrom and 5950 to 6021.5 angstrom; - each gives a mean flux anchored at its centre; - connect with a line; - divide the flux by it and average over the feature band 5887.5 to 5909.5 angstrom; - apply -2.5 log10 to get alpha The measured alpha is 0.16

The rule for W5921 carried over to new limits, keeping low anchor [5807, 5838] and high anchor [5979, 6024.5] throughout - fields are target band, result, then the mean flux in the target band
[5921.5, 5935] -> 0.37 angstrom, 16.6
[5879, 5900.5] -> 3.03 angstrom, 14.8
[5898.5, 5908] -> 0.73 angstrom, 15.9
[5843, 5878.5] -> 0.63 angstrom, 17.1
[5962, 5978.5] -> -0.13 angstrom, 17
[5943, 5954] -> -0.02 angstrom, 17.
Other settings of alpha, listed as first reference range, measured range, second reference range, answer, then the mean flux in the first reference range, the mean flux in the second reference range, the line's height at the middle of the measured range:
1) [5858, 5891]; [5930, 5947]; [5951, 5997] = 0.00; 16.4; 17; 16.8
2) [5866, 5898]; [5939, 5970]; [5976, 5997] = -0.03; 15.7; 16.9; 16.6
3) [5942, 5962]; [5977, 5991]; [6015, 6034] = 0.01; 17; 17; 17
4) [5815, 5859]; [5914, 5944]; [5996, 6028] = 0.03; 17.5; 16.6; 17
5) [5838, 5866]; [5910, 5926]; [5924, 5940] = 0.01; 17.3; 16.6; 16.7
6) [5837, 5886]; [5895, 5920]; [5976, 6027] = 0.06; 17.1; 16.7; 17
